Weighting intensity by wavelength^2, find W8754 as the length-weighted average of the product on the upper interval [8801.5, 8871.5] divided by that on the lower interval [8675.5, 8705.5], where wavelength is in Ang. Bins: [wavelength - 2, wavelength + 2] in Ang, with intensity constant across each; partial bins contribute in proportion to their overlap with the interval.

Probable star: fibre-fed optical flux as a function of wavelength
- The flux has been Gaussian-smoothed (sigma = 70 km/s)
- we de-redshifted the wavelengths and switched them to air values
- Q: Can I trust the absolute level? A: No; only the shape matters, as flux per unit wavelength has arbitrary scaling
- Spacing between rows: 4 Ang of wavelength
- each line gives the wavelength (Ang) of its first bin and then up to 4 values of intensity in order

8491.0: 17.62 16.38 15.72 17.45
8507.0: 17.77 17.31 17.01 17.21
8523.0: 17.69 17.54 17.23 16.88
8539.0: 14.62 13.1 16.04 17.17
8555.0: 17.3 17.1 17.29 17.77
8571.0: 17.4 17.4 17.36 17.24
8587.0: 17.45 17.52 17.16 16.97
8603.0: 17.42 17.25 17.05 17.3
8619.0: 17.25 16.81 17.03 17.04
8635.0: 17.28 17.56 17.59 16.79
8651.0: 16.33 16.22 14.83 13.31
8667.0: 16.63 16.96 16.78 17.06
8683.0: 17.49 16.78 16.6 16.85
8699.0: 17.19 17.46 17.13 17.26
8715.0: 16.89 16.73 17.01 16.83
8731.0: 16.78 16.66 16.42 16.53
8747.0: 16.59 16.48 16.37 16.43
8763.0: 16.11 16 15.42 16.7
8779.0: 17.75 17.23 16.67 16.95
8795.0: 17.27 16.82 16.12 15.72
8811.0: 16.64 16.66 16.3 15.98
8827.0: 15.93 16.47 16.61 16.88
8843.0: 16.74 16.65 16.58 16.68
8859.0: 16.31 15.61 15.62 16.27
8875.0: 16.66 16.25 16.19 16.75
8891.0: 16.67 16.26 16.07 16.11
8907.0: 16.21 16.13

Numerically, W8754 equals 1.0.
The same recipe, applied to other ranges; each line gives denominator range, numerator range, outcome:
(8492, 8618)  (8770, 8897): 1.04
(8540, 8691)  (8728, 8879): 1.02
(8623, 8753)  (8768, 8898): 1.02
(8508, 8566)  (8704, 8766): 1.04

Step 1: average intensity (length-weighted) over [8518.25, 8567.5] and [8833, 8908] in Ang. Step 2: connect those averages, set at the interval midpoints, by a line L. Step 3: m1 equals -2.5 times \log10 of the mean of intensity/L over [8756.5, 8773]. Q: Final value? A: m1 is 0.03 mag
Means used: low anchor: 16.6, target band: 16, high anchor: 16.4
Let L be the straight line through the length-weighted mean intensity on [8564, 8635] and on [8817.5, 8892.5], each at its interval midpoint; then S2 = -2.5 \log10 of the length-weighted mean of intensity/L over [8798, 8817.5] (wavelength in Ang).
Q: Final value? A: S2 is 0.01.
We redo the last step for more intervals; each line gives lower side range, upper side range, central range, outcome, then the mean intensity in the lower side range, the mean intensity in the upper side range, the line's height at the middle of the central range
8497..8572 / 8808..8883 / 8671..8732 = -0.03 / 16.8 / 16.4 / 16.6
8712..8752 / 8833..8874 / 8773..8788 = -0.03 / 16.7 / 16.4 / 16.6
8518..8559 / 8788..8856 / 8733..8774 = 0.01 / 16.5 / 16.5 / 16.5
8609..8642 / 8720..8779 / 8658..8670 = 0.13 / 17.2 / 16.5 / 17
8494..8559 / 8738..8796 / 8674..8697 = -0.02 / 16.7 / 16.6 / 16.6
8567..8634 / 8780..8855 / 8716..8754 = 0.01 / 17.2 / 16.6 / 16.8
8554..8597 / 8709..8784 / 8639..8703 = 0.03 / 17.4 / 16.6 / 17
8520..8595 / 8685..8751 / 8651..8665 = 0.13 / 16.9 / 16.8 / 16.9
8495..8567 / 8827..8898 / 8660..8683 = 0.03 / 16.8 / 16.4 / 16.6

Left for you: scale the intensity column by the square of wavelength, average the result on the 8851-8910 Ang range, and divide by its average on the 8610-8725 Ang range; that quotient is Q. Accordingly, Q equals 1.0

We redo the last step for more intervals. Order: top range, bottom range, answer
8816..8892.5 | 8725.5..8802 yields 1.01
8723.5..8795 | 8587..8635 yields 1.00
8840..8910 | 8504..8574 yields 1.05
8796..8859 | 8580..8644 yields 1.00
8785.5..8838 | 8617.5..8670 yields 1.04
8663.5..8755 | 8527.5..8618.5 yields 1.02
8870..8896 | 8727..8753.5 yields 1.02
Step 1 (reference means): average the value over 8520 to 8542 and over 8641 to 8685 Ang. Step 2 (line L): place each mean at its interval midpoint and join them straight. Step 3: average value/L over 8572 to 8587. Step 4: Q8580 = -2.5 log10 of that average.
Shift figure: -0.05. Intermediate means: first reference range 16.6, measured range 17.4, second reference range 16.4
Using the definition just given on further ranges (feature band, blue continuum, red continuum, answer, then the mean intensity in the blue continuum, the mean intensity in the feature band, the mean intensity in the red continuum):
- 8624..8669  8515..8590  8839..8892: 0.02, 16.9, 16.4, 16.4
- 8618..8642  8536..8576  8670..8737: -0.03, 16.5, 17.2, 17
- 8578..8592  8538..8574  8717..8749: -0.05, 16.5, 17.4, 16.7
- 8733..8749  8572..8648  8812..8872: 0.01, 17.2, 16.6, 16.4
